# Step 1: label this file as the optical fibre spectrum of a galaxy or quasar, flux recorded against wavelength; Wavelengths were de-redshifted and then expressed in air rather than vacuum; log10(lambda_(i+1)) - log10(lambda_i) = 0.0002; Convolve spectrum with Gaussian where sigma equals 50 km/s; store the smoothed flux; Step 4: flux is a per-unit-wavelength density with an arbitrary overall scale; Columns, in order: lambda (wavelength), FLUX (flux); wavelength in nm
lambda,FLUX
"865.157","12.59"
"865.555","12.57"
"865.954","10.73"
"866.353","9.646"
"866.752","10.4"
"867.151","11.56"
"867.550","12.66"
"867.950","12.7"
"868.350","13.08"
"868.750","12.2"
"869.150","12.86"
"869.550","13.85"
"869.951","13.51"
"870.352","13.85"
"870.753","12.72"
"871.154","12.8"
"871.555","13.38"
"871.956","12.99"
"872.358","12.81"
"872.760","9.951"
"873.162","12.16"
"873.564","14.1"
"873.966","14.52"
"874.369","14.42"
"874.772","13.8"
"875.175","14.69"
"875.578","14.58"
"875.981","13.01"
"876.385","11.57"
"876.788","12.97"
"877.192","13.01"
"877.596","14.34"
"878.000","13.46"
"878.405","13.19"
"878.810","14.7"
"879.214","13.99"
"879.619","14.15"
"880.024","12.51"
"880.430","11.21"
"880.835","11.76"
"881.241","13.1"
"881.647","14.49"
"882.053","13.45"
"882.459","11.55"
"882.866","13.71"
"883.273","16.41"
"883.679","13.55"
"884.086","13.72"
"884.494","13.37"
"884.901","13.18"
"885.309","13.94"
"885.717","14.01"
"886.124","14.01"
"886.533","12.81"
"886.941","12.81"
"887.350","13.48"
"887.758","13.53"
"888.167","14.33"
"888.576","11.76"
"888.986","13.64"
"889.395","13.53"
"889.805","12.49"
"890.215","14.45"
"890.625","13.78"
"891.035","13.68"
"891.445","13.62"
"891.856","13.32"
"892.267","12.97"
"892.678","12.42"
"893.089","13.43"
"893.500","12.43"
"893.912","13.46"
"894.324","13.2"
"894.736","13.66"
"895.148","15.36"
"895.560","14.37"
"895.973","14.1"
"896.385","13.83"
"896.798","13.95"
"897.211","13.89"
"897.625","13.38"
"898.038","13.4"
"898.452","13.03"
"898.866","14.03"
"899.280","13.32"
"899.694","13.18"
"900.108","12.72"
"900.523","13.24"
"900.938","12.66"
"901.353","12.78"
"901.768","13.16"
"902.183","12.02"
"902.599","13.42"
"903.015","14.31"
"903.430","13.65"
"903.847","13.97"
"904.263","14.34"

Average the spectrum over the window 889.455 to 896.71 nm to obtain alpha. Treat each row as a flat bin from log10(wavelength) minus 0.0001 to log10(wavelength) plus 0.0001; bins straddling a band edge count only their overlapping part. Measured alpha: 13.6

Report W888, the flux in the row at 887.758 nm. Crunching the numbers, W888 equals 13.53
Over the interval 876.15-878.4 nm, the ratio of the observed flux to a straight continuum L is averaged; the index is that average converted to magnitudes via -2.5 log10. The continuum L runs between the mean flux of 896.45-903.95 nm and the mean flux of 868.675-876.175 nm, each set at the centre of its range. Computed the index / 0.02 mag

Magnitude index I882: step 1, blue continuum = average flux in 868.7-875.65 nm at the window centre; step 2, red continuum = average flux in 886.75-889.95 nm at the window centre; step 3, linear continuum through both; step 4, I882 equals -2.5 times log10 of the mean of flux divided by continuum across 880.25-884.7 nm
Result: -0.006 mag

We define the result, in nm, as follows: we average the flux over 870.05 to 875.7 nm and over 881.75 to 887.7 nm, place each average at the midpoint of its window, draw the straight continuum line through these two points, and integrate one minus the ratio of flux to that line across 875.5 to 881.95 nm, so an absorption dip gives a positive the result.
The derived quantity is 0.11 nm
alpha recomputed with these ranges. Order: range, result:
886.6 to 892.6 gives 13.4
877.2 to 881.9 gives 13.3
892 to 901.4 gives 13.4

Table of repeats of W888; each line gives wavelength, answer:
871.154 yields 12.8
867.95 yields 12.7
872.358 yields 12.81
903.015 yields 14.31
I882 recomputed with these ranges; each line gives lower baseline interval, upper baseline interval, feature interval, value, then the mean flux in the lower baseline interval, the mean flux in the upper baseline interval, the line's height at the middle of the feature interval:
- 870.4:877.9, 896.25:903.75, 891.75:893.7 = 0.034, 13.2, 13.3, 13.3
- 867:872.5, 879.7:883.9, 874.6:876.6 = -0.037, 12.9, 13.2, 13.1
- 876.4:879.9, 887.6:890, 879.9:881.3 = 0.126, 13.6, 13.2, 13.5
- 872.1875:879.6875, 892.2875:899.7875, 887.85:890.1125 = 0.024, 13.4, 13.6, 13.5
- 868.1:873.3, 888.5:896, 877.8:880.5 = -0.030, 12.8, 13.5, 13.1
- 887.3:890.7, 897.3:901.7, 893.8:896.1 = -0.060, 13.4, 13.2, 13.3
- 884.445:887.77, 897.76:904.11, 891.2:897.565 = -0.019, 13.5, 13.3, 13.4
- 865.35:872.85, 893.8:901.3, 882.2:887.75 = -0.044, 12.4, 13.6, 13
